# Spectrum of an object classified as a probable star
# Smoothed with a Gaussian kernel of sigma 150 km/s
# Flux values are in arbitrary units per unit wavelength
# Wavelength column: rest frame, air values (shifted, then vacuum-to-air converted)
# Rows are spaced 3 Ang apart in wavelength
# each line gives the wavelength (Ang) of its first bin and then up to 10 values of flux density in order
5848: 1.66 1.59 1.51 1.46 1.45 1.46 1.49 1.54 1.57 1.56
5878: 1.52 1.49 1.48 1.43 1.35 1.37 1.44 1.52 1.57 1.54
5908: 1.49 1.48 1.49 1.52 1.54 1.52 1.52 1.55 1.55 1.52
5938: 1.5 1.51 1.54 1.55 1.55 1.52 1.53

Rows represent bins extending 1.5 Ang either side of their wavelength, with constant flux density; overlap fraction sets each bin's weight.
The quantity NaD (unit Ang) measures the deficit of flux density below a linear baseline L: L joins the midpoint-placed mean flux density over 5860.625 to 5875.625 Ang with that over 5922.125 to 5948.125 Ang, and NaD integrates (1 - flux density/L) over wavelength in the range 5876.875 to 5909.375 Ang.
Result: 1.1 Ang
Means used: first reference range 1.52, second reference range 1.53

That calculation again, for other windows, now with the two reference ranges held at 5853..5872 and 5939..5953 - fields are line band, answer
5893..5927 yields 0.2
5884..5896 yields 0.8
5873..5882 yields -0.2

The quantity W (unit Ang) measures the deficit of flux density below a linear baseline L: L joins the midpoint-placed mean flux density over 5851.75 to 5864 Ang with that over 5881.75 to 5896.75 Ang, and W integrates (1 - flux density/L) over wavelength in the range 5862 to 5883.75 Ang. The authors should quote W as -1.0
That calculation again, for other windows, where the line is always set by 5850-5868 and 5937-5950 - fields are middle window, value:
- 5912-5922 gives 0.0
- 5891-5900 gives 0.4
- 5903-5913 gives 0.0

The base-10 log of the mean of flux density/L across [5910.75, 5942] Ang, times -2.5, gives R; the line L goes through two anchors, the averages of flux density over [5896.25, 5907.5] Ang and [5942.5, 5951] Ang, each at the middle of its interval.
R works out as 0.01 mag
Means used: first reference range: 1.53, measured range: 1.52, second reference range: 1.55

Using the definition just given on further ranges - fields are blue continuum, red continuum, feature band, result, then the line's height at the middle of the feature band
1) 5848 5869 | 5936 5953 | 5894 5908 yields 0.01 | 1.52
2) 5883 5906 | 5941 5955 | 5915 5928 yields -0.02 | 1.5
